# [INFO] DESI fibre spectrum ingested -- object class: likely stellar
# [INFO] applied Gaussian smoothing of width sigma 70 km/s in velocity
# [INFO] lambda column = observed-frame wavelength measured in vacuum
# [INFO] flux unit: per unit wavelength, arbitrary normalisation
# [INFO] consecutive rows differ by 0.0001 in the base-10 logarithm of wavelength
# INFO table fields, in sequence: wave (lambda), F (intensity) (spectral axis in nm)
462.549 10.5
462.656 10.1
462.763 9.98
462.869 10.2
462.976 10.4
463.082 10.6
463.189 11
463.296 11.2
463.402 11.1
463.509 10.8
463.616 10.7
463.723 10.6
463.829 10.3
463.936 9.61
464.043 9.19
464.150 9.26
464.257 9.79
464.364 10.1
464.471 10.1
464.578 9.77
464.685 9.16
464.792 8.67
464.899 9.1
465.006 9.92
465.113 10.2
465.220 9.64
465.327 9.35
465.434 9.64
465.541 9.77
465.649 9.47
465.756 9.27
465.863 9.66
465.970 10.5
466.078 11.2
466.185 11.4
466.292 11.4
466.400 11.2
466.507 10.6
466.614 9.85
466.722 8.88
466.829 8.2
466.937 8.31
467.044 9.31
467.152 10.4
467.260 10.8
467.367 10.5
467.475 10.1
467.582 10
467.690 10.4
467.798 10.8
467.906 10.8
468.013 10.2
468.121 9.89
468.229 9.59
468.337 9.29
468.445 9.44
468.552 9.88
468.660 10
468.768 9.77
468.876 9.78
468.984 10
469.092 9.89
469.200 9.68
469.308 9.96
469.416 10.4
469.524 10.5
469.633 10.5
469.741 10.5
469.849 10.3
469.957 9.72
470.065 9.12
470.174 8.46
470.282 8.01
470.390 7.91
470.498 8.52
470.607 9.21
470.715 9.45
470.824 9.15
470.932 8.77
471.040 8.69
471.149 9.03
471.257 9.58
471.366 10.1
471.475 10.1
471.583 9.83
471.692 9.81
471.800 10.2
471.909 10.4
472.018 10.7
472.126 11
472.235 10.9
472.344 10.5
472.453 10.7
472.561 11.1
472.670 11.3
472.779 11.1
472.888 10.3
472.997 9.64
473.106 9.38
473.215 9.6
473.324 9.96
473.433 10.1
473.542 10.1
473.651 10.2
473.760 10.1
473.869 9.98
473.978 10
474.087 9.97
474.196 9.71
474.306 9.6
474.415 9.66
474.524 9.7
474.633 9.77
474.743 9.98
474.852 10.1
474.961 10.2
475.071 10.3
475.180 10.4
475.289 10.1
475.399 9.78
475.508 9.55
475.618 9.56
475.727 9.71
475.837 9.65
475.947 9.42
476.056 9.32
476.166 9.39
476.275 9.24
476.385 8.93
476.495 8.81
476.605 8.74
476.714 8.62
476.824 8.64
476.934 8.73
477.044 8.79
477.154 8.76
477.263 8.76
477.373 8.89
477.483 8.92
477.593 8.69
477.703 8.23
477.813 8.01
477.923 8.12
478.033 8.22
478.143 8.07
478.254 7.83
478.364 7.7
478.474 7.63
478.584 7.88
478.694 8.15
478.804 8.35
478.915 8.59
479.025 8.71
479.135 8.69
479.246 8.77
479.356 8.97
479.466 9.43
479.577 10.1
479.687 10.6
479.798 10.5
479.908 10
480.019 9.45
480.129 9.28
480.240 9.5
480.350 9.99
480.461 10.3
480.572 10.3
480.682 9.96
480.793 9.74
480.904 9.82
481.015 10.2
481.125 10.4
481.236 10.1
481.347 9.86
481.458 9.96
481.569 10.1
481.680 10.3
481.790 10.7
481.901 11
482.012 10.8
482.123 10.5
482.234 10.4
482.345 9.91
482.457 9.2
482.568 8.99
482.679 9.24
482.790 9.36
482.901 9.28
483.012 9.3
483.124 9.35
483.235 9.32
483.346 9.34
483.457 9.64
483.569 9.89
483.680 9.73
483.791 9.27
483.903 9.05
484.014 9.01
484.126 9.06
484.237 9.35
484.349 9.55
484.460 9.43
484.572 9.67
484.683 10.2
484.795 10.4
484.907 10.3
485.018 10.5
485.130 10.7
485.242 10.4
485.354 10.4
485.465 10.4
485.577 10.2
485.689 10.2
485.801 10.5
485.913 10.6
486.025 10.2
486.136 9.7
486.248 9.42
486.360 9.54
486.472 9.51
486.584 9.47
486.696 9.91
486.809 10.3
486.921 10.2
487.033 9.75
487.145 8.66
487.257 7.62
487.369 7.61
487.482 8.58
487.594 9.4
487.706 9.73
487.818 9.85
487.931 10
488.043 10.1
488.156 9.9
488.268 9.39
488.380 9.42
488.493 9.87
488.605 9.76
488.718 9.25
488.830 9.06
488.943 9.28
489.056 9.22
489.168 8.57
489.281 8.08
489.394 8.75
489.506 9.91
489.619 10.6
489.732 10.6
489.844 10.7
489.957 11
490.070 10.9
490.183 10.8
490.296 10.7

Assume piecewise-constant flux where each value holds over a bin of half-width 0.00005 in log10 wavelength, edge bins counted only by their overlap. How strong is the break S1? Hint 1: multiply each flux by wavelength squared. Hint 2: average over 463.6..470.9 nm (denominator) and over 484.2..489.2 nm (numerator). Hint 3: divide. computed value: 1.1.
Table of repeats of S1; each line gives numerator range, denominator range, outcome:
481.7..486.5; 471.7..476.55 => 1.03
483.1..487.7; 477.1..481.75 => 1.08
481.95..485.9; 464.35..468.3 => 1.06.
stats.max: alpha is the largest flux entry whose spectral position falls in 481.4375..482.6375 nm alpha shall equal 11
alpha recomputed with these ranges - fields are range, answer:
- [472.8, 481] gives 10.6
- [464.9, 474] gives 11.4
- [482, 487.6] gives 10.8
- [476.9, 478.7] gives 8.92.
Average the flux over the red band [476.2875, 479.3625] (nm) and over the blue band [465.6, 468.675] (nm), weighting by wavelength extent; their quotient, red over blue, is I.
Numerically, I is 0.8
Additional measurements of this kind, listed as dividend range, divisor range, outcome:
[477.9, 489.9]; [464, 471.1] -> 0.98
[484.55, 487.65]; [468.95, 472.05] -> 1.02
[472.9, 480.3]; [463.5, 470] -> 0.93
